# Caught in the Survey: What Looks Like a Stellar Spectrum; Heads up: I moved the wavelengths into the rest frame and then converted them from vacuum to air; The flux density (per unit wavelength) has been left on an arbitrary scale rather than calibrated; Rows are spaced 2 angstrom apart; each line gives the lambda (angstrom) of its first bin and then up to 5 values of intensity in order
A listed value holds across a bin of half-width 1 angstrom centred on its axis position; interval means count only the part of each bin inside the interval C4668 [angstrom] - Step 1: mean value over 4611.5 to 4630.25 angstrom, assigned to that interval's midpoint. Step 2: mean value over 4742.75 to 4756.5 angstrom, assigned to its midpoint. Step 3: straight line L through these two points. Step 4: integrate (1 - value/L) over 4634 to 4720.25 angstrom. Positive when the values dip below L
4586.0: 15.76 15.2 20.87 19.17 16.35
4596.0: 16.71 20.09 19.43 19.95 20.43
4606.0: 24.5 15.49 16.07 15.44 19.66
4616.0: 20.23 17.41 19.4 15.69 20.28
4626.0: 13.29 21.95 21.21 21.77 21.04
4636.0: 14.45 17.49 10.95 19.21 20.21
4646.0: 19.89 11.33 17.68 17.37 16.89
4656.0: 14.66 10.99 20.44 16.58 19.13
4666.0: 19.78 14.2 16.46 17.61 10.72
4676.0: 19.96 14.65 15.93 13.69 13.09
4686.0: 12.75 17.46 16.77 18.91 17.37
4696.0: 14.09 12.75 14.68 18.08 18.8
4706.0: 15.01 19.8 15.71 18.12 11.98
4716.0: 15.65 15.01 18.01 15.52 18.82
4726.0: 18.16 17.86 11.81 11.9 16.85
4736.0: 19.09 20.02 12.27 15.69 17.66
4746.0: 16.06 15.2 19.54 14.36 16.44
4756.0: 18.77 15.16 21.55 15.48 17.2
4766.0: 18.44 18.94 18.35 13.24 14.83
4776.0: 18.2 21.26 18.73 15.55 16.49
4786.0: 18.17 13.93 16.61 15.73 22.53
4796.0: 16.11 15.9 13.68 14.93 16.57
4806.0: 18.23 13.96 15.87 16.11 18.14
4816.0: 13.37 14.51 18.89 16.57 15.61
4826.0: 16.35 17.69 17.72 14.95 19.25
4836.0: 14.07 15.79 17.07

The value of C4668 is 7.38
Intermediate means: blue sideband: 18.4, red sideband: 16.8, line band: 16.2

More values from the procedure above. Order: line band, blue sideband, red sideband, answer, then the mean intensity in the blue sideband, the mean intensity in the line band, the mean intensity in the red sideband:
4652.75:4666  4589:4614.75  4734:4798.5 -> 1.1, 18.8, 16.7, 17.1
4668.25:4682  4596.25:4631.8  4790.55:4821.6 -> 1.8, 18.9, 15.6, 16.3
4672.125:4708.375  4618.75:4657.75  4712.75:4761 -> 2.4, 17.5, 15.8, 16.4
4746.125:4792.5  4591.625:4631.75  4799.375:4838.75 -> -0.8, 18.7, 17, 16.1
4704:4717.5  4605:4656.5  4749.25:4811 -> 0.9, 17.9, 16.2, 16.9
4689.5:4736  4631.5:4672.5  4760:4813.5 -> 1.9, 17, 16.2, 16.8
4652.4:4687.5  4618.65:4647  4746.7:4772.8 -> 4.3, 18.3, 15.8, 17.1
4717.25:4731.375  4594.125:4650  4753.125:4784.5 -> 1.1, 18.2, 16.4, 17.4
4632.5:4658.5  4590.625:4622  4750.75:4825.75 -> 2.4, 18.6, 16.5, 16.7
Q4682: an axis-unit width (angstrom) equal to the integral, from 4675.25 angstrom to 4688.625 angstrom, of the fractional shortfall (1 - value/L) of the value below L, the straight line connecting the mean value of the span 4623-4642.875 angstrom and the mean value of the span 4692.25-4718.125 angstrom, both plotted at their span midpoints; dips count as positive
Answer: 1.2 angstrom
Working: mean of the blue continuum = 18.2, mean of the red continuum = 16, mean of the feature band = 15.2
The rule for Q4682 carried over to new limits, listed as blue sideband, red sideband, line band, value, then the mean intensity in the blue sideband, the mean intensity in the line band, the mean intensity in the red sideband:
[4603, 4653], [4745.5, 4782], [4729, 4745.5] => 1.67 angstrom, 18.1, 15.7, 17.3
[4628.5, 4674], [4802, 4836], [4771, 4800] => -0.54 angstrom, 17.2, 16.8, 16.4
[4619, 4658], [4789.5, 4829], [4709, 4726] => 0.72 angstrom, 17.4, 16.2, 16.4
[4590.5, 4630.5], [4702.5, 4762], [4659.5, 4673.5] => 0.23 angstrom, 18.6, 17.4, 16.6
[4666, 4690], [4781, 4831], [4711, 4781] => -3.64 angstrom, 15.4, 16.7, 16.4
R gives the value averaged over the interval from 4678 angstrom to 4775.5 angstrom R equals 16.3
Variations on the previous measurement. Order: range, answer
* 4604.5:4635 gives 18.9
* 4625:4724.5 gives 16.5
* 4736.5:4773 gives 16.9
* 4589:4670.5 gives 17.9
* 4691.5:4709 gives 16.5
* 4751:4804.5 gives 16.9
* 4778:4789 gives 17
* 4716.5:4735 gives 16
